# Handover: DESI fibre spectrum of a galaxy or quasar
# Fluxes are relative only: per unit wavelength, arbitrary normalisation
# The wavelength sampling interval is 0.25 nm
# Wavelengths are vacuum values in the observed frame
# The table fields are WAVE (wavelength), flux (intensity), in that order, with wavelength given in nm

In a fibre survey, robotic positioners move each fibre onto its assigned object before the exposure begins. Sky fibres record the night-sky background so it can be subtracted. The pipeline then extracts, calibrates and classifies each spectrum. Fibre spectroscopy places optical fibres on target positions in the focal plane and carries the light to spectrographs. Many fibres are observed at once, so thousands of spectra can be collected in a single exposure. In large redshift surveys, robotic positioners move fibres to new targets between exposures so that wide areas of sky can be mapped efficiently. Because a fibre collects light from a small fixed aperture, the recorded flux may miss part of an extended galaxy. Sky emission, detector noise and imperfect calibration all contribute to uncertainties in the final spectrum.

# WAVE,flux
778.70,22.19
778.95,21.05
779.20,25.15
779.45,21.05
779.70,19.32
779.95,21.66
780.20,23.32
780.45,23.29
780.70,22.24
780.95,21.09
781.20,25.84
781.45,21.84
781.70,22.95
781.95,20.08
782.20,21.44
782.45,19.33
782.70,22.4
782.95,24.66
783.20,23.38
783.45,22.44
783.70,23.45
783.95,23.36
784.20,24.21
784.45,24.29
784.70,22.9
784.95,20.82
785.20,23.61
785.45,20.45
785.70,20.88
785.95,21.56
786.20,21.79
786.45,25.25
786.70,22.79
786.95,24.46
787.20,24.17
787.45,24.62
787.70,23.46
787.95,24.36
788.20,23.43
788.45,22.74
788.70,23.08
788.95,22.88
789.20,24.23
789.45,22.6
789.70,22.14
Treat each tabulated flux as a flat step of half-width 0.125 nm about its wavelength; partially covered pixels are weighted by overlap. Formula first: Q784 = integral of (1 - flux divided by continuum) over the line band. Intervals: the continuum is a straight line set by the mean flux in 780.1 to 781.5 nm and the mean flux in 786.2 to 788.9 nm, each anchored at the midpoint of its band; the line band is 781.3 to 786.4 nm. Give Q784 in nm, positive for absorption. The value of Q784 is 0.211 nm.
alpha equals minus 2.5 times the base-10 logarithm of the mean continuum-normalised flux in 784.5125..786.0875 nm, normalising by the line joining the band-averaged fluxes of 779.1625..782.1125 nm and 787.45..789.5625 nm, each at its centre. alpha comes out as 0.05 mag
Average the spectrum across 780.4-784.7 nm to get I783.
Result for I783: 22.7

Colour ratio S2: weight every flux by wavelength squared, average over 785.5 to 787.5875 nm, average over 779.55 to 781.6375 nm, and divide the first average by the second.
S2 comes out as 1.05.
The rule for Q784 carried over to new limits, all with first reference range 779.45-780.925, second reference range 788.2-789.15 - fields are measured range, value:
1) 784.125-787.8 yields -0.052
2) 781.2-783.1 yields 0.001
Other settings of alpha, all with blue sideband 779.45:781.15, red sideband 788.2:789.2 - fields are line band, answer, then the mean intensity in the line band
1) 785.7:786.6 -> 0.009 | 22.6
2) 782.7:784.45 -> -0.054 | 23.5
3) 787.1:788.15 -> -0.052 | 24.1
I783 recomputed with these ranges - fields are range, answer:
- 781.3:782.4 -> 21.5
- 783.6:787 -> 22.8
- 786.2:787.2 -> 23.9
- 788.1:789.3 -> 23.2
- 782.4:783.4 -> 22.7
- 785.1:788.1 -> 23.1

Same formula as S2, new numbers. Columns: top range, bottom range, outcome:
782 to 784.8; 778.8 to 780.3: 1.05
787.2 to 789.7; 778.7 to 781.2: 1.08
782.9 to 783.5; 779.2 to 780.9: 1.07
